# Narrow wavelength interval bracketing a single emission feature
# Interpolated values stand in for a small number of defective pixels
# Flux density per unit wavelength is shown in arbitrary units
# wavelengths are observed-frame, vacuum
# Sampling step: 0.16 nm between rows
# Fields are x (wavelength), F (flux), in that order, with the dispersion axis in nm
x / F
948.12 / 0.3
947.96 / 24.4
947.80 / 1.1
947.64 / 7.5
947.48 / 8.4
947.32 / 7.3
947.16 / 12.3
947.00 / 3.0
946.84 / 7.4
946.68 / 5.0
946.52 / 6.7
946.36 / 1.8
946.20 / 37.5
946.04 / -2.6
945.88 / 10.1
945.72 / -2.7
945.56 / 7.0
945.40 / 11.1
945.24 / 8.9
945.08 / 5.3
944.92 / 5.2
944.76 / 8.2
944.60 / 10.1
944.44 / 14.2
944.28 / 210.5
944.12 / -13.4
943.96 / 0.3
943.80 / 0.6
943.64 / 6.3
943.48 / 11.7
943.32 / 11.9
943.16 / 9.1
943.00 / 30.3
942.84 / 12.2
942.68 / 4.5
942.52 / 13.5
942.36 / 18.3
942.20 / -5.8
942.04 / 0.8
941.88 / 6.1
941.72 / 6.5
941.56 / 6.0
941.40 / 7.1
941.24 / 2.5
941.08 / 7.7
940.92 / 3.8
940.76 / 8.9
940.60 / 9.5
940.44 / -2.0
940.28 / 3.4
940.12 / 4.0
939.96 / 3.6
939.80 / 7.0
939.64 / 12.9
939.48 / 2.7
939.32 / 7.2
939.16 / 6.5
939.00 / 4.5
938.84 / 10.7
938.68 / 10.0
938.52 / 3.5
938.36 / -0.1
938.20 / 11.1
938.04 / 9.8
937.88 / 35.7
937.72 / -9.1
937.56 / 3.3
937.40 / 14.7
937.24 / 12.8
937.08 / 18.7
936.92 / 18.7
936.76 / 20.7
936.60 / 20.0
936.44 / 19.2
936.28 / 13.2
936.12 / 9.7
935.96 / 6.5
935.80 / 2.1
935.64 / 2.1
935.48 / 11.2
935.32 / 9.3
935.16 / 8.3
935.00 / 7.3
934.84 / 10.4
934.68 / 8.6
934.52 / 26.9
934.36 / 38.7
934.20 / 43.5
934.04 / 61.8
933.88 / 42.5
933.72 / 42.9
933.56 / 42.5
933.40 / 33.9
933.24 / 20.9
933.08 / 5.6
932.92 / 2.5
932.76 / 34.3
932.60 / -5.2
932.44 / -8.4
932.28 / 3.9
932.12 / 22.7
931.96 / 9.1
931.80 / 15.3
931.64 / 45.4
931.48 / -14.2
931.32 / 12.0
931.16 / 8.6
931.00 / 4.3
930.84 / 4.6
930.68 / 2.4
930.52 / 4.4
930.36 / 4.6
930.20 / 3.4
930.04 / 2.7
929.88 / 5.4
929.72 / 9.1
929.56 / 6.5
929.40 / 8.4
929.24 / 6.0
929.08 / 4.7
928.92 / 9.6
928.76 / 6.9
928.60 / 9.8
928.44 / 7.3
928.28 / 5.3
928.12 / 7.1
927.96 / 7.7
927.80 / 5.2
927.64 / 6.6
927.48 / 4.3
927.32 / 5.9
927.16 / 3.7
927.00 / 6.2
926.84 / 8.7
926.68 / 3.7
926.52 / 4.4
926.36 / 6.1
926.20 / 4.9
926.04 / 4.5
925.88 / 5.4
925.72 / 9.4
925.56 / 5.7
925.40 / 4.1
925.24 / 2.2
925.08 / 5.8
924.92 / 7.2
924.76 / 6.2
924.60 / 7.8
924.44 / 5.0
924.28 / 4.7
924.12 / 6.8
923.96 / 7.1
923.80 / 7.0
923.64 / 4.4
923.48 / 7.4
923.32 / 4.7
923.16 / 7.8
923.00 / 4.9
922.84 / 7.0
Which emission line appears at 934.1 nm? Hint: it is H-alpha 6563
